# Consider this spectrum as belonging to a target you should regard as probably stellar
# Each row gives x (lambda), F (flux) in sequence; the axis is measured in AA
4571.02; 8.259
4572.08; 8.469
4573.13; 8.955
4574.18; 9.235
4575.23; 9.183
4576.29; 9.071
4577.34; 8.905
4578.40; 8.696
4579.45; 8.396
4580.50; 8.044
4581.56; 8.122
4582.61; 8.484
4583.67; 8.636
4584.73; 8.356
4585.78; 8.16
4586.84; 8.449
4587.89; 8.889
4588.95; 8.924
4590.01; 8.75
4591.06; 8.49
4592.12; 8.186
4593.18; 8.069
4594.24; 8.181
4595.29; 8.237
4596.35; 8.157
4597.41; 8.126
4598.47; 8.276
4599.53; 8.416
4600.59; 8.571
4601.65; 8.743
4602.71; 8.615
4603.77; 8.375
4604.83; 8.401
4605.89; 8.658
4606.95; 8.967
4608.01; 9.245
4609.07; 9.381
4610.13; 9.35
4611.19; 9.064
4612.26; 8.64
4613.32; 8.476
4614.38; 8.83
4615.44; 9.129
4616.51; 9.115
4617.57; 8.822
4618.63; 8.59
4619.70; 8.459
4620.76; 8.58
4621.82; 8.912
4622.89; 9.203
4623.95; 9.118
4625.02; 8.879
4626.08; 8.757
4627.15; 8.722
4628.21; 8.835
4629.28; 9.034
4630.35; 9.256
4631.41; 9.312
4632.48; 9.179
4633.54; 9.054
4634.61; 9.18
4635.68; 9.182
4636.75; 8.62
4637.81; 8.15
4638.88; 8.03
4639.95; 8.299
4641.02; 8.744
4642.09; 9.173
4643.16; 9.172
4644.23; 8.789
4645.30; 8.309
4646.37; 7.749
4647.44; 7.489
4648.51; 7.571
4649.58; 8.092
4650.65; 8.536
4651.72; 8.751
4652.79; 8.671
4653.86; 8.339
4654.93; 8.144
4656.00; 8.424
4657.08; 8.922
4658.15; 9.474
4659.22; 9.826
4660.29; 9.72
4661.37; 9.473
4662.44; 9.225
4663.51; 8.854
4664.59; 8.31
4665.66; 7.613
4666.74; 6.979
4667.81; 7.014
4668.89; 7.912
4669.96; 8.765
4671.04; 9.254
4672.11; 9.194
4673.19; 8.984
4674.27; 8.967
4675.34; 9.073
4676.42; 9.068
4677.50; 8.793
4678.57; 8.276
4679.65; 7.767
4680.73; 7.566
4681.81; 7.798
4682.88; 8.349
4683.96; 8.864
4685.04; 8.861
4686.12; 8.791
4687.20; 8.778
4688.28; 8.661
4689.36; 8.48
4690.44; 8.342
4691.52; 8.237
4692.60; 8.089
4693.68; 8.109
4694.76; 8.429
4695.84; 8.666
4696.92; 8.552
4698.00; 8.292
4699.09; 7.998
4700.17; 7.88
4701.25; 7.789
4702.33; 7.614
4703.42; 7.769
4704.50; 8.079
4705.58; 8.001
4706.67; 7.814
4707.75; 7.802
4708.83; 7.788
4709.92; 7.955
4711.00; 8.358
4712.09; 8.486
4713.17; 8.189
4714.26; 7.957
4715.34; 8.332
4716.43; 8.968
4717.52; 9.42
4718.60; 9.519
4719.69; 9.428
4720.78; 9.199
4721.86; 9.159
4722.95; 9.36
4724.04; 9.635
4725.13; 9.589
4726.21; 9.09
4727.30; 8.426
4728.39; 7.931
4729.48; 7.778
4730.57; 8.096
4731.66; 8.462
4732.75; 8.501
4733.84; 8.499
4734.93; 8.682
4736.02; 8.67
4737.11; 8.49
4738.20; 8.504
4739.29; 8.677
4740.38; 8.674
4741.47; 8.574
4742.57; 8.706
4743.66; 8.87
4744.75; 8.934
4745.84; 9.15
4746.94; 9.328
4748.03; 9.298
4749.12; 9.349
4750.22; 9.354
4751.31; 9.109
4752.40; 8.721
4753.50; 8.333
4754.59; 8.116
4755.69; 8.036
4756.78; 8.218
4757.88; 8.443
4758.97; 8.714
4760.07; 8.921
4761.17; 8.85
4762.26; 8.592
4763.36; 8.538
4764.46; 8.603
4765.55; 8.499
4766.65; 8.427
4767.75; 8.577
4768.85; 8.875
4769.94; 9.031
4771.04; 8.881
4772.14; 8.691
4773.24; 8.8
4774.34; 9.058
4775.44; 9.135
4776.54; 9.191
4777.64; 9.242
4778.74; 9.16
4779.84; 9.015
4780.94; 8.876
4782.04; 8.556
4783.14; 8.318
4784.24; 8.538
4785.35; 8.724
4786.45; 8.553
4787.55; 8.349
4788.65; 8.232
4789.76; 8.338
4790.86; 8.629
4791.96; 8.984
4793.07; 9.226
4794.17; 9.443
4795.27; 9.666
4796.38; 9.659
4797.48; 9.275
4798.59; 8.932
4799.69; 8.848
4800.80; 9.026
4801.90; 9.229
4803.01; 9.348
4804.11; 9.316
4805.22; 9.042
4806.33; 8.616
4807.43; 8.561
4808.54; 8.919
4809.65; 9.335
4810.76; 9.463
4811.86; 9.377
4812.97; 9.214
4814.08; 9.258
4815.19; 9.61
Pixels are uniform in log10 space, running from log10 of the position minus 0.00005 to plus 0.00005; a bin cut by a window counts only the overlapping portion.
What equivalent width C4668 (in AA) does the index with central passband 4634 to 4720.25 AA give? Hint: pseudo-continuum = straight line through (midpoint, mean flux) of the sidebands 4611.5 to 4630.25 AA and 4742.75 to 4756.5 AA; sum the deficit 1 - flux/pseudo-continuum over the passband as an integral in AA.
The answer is 3.8 AA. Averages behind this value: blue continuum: 8.84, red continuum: 8.87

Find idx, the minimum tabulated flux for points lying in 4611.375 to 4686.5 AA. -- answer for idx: 6.979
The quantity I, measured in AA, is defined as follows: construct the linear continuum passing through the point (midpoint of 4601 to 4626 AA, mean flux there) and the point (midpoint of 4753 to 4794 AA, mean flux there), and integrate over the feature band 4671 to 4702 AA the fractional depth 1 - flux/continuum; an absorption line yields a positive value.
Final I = 1.1 AA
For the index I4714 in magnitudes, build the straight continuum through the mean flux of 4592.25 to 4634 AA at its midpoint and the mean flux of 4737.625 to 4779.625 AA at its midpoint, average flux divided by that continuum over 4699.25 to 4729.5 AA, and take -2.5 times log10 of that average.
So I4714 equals 0.038 mag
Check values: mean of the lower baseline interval 8.76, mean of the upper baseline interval 8.8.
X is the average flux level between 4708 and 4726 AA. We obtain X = 8.82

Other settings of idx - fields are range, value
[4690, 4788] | 7.614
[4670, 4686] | 7.566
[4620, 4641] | 8.03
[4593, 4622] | 8.069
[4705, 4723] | 7.788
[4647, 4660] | 7.489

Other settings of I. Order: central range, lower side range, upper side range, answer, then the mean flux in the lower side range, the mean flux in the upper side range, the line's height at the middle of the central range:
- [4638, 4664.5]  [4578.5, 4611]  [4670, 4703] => -0.5 AA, 8.53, 8.45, 8.48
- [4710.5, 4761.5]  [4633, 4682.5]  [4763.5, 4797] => -0.1 AA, 8.55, 8.84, 8.74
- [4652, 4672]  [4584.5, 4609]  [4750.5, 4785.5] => -0.1 AA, 8.51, 8.72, 8.59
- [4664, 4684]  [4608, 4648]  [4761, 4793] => 1.0 AA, 8.8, 8.74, 8.78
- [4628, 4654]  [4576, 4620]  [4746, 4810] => 0.1 AA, 8.6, 8.86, 8.66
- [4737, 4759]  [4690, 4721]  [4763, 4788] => -0.4 AA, 8.3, 8.77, 8.59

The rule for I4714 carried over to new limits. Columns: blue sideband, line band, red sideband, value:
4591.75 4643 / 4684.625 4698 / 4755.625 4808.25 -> 0.04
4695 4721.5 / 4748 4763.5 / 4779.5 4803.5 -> 0.00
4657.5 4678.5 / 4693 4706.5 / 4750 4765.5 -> 0.08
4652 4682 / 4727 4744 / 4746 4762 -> 0.03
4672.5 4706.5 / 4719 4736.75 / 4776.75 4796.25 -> -0.03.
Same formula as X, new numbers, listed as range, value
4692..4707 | 8.08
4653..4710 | 8.41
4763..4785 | 8.8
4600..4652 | 8.74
